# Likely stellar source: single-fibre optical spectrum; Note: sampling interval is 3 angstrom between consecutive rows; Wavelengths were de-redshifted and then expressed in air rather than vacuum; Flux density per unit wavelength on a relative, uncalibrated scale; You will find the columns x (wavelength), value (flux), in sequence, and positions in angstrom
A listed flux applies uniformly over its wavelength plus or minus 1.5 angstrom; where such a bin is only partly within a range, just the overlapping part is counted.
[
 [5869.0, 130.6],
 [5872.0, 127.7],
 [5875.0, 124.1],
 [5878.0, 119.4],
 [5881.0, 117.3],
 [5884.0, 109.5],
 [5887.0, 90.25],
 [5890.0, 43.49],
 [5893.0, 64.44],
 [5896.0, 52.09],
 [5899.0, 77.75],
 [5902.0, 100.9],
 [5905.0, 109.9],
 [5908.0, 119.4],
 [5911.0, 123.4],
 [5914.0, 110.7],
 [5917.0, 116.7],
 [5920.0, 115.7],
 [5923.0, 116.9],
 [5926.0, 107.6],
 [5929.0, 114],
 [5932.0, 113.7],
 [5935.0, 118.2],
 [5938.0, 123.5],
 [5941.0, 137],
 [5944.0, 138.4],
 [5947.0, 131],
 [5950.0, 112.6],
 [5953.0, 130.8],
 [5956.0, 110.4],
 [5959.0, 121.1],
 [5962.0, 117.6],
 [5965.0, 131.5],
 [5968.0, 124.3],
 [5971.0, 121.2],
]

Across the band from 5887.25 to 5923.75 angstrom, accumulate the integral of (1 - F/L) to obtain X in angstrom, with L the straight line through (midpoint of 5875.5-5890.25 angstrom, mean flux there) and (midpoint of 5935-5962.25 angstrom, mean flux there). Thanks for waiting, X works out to 5.09 angstrom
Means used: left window 102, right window 125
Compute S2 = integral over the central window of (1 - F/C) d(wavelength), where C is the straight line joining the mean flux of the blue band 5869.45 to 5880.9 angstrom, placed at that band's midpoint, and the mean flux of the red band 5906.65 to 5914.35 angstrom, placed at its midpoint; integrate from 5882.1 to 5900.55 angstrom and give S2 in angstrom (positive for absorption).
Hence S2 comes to 7.2 angstrom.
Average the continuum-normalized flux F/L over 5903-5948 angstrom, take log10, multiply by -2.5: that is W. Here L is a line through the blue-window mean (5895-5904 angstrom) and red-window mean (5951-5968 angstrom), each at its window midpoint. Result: -0.22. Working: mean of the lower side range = 80.1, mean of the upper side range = 122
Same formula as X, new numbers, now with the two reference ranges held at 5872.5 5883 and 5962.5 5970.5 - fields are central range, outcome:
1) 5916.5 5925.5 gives 0.56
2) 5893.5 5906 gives 4.03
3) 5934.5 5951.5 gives -0.40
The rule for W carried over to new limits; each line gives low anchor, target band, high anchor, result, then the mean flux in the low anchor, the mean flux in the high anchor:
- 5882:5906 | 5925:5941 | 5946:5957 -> -0.09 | 81.2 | 121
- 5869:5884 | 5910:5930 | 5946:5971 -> 0.07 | 122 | 122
